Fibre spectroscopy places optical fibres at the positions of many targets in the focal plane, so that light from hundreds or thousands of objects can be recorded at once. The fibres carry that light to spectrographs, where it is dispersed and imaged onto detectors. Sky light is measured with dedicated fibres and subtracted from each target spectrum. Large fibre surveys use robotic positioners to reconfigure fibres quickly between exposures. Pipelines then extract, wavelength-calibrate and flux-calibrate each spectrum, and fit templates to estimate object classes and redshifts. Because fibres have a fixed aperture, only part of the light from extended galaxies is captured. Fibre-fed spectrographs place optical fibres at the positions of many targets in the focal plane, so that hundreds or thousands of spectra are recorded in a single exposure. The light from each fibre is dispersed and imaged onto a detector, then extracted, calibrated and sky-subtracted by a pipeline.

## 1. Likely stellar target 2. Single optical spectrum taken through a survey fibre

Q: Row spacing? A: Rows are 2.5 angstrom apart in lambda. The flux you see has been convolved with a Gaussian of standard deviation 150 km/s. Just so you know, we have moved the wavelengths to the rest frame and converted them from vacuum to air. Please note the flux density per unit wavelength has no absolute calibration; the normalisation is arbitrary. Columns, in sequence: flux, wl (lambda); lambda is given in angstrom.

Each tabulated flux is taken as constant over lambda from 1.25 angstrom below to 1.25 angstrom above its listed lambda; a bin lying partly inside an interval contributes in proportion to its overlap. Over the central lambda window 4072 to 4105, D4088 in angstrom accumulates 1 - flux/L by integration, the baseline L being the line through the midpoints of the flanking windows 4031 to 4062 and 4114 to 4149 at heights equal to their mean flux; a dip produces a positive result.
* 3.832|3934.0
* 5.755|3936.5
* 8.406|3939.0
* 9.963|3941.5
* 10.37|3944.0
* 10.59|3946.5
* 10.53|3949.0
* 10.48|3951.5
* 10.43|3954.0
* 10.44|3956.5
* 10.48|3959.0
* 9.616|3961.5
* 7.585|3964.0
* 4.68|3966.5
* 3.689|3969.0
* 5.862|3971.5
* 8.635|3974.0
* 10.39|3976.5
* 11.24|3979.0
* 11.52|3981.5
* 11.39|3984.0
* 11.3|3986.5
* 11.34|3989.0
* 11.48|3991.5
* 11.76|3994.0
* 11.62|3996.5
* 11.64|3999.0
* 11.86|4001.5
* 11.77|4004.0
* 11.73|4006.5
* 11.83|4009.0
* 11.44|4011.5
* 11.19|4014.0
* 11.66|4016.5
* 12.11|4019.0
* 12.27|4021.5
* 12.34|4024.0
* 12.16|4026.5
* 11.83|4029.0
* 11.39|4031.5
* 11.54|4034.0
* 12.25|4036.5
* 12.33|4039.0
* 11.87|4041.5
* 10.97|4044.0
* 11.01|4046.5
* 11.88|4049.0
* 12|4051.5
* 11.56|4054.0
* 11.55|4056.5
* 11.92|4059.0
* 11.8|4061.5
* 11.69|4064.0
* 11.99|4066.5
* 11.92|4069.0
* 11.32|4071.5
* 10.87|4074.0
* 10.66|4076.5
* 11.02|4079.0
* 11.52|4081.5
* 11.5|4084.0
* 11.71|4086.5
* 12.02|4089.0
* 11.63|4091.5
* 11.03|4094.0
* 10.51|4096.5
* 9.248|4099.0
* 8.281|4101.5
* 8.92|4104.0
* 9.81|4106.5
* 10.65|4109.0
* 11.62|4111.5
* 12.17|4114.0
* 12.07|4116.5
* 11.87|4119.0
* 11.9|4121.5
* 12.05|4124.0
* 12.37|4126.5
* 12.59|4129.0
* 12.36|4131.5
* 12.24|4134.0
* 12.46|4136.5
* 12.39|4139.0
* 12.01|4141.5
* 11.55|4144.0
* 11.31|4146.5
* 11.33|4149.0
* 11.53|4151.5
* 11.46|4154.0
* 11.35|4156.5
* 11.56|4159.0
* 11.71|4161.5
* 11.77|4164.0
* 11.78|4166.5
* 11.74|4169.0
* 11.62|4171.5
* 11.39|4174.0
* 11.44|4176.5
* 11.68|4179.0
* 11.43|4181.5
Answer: 3.24 angstrom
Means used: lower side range 11.7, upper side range 12.1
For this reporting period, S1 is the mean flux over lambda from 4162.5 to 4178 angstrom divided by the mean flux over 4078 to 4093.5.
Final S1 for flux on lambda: 1.01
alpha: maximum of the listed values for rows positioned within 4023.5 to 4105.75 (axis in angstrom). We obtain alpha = 12.34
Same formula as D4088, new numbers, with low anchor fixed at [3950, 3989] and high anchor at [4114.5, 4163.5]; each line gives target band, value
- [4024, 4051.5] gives -3.8 angstrom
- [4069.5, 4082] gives -0.2 angstrom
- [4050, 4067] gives -1.8 angstrom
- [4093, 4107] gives 2.1 angstrom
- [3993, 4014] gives -4.0 angstrom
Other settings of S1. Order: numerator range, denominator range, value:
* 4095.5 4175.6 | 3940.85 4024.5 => 1.10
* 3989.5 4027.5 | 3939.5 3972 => 1.33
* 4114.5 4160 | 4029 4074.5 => 1.02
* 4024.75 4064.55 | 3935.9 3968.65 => 1.29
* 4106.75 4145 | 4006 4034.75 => 1.01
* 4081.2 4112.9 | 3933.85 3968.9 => 1.21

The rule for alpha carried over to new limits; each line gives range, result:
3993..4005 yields 11.86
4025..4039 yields 12.33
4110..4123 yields 12.17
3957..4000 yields 11.76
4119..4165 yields 12.59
